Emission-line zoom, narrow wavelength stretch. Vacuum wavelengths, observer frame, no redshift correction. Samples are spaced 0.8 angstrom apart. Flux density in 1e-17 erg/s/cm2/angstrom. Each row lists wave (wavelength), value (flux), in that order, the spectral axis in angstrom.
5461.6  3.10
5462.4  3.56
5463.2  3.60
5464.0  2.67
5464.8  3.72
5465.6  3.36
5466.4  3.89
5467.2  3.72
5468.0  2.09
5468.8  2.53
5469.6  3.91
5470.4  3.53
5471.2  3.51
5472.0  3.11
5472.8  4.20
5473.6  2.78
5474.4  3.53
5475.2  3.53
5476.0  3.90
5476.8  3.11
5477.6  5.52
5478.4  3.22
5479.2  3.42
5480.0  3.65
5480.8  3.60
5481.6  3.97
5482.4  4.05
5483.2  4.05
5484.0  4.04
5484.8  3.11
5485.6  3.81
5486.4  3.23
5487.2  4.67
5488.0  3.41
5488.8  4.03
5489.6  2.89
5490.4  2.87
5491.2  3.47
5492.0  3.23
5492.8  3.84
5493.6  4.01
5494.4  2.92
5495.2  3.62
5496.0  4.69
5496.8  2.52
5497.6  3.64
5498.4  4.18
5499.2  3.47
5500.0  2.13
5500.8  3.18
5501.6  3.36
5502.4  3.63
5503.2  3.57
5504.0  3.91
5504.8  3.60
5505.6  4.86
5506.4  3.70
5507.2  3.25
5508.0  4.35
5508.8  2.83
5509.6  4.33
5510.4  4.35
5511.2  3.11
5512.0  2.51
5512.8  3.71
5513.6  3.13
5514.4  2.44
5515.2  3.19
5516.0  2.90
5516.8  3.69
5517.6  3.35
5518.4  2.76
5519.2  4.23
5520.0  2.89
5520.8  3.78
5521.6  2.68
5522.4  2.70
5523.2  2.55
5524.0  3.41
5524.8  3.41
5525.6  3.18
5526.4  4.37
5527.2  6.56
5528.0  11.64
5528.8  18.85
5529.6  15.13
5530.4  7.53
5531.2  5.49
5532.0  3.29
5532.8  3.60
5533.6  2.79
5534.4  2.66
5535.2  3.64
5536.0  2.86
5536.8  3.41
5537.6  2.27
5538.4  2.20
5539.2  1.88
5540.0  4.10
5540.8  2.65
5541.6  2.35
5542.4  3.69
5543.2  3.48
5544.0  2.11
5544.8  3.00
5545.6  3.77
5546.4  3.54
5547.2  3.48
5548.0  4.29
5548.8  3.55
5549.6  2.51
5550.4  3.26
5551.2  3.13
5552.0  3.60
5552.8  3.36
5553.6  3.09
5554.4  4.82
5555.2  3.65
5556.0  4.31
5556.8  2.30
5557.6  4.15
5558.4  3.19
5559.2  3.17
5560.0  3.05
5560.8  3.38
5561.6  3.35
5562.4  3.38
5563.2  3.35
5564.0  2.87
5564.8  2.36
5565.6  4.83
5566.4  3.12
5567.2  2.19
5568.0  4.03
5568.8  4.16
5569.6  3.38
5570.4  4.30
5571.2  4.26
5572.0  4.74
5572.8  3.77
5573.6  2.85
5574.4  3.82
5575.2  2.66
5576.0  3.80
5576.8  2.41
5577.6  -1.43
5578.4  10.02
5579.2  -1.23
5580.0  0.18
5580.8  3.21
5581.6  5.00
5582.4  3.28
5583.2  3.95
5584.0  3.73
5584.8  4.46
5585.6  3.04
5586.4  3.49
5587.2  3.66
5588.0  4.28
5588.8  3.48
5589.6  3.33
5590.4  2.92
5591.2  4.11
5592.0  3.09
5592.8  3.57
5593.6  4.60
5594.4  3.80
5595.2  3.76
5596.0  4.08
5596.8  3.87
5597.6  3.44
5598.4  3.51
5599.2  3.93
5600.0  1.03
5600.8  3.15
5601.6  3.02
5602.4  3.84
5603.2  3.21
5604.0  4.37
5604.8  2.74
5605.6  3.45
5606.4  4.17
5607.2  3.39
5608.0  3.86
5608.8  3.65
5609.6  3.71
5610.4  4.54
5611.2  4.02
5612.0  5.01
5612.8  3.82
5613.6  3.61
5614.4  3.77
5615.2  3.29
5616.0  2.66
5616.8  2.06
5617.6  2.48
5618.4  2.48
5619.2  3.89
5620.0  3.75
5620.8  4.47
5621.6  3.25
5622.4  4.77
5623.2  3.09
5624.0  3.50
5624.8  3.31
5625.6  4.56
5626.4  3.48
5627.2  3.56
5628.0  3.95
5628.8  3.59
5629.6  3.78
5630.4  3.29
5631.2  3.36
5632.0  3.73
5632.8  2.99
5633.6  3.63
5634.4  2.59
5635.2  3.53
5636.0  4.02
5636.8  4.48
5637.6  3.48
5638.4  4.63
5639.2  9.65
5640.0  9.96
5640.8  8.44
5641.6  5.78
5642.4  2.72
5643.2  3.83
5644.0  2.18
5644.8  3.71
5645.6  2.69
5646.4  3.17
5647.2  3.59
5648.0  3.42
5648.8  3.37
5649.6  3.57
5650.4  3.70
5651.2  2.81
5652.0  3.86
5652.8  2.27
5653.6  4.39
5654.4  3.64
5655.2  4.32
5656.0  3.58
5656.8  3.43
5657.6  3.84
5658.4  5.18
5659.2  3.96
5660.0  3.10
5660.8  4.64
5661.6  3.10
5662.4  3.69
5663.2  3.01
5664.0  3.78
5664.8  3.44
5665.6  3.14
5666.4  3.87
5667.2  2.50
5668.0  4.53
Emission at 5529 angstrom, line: Hbeta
